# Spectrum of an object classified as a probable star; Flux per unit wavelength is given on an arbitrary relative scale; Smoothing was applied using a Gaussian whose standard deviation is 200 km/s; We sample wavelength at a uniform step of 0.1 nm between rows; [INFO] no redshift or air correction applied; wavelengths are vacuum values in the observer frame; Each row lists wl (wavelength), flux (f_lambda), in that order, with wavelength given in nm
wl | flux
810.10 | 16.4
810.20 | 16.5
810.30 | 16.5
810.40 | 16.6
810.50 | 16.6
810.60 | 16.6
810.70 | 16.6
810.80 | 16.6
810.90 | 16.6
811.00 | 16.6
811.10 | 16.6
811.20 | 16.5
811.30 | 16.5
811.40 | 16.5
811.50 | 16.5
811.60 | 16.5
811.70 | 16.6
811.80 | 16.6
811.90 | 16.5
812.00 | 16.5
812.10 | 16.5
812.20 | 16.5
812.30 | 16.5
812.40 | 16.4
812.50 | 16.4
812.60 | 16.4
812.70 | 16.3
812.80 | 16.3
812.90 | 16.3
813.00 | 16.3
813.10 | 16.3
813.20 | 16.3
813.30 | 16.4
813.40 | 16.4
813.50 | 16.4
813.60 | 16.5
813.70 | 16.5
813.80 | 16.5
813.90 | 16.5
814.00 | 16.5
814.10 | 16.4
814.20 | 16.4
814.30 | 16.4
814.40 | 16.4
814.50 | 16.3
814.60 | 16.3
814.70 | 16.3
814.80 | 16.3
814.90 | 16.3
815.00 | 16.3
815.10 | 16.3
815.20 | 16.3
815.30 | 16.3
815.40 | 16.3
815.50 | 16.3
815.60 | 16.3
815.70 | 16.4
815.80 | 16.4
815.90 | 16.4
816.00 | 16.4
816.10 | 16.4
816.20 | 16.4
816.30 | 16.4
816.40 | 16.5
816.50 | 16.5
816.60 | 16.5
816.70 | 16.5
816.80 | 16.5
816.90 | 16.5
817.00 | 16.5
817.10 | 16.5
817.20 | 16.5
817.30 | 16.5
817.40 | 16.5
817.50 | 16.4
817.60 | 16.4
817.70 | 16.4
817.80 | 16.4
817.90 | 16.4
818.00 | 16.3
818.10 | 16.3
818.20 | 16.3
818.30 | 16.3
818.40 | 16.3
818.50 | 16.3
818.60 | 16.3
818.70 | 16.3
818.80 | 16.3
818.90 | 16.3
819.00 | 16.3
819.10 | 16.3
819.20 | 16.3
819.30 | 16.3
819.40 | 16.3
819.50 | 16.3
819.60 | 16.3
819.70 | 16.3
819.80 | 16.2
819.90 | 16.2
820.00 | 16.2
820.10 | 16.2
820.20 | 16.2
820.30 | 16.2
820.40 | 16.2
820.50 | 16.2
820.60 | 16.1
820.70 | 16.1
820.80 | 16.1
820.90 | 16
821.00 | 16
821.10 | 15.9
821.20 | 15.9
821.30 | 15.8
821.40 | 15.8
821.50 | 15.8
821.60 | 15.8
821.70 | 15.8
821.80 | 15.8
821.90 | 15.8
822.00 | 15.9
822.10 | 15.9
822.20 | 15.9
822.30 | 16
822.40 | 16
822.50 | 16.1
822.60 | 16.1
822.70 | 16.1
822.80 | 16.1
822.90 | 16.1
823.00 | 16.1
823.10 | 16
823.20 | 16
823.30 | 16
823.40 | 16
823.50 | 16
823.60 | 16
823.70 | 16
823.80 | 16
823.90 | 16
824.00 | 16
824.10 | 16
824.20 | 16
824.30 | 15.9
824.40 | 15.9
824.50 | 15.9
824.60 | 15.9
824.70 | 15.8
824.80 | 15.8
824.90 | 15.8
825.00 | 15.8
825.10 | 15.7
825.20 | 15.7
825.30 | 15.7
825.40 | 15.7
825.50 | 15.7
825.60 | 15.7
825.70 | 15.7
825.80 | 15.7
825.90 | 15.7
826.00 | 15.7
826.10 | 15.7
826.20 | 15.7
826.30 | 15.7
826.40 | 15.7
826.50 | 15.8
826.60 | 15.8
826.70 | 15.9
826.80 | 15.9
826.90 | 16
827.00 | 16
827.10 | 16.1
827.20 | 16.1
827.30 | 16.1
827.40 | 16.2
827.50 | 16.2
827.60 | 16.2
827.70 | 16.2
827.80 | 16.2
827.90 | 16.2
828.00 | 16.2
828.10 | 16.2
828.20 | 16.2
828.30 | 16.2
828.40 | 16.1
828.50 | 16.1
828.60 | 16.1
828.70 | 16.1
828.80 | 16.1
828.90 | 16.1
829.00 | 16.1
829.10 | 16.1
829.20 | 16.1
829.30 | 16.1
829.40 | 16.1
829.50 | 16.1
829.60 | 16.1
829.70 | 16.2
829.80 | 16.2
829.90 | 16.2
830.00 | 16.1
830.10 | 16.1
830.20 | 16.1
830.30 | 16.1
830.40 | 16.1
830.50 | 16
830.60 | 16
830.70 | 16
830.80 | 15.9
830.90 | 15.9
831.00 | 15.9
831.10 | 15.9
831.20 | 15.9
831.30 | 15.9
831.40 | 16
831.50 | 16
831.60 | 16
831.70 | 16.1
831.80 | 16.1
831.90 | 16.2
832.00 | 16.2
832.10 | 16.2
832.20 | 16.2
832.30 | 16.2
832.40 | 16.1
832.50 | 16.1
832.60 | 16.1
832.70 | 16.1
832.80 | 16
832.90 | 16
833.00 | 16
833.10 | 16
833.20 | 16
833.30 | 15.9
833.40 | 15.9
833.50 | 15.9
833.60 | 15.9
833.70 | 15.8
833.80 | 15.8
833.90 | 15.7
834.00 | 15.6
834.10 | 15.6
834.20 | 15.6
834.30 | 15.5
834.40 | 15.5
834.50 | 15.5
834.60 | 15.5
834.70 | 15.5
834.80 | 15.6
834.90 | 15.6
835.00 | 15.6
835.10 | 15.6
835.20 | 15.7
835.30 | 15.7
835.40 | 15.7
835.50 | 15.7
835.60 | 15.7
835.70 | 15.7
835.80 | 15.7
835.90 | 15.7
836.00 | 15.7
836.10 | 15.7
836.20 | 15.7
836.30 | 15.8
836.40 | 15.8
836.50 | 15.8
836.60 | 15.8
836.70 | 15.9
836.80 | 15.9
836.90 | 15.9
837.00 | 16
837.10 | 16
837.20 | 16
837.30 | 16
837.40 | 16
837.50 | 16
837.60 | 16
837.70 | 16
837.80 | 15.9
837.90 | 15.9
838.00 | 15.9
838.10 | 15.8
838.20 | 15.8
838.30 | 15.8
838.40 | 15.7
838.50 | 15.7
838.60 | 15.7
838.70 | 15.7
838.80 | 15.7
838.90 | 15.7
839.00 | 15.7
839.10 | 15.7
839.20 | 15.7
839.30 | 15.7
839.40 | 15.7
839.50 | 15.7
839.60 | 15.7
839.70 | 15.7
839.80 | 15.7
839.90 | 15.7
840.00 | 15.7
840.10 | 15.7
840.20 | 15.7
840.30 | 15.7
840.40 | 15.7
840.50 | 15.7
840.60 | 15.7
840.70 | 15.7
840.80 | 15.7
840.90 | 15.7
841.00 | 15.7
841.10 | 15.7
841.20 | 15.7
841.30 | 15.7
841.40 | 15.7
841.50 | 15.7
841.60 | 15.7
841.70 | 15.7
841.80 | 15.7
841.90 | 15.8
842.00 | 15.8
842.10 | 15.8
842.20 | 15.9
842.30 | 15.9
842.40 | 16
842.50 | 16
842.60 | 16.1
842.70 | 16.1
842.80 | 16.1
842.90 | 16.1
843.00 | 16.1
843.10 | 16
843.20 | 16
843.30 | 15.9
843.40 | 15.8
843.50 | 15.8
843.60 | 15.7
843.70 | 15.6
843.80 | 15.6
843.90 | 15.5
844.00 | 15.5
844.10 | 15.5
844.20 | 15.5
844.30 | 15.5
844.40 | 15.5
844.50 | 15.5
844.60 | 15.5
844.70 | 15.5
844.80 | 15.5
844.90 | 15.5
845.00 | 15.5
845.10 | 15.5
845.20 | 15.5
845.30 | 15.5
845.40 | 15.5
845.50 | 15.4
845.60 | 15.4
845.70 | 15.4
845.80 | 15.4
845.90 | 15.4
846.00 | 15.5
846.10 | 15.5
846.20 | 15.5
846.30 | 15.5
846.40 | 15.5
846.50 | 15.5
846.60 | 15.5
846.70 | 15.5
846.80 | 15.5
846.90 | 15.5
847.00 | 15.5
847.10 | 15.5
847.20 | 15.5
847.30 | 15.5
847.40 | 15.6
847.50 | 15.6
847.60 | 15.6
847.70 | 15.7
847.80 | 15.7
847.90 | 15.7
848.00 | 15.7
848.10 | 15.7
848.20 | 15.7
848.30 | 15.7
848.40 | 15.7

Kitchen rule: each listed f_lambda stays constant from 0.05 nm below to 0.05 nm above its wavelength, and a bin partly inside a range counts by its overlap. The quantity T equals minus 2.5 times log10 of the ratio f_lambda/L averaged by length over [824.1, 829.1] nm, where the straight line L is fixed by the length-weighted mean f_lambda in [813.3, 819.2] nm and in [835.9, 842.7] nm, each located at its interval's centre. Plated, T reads 0.01 mag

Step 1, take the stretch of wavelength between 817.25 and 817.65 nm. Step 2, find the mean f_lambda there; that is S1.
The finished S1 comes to 16.4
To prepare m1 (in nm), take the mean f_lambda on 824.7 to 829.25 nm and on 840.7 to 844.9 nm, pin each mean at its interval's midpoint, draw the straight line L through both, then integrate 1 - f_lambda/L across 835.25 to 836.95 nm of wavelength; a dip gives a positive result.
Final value 0.01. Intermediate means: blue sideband 15.9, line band 15.8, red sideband 15.7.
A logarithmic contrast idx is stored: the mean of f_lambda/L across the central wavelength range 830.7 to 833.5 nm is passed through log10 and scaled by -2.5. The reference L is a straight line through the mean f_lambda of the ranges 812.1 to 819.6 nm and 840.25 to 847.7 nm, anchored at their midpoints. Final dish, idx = 0.00 mag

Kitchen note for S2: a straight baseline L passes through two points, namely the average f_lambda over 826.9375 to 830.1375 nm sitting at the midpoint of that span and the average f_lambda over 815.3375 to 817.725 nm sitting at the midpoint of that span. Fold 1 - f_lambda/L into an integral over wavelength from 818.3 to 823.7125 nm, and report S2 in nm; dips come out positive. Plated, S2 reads 0.08 nm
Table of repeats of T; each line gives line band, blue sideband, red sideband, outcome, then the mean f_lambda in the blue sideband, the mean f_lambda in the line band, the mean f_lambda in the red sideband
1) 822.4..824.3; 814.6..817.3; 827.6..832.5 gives 0.014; 16.4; 16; 16.1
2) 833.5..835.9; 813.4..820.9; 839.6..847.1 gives 0.016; 16.3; 15.7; 15.7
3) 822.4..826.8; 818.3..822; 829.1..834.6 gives 0.013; 16.1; 15.9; 16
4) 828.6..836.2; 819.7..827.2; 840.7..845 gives -0.005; 15.9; 15.9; 15.7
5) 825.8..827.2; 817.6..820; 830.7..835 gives 0.017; 16.3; 15.8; 15.9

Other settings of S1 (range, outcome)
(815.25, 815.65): 16.3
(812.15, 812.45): 16.5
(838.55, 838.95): 15.7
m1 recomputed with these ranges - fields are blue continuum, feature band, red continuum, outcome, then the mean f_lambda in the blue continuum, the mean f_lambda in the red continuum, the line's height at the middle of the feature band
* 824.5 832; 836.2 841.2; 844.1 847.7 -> -0.029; 16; 15.5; 15.7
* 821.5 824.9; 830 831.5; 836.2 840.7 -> -0.011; 16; 15.8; 15.9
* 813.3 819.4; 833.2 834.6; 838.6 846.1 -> 0.018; 16.4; 15.7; 15.9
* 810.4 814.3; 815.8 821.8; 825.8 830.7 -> 0.014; 16.5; 16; 16.3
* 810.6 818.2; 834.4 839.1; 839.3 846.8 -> 0.020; 16.4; 15.7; 15.8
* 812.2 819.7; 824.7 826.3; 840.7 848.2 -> 0.041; 16.4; 15.7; 16.1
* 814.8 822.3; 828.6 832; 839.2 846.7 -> -0.020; 16.2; 15.7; 16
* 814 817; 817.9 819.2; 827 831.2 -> 0.001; 16.4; 16.1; 16.3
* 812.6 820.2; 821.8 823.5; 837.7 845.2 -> 0.021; 16.4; 15.7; 16.2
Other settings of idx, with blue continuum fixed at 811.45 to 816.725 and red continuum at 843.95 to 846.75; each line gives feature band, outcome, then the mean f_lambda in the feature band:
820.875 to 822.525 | 0.02 mag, 15.9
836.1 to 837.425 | -0.01 mag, 15.9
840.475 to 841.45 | -0.01 mag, 15.7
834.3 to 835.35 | 0.01 mag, 15.6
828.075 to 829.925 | -0.01 mag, 16.1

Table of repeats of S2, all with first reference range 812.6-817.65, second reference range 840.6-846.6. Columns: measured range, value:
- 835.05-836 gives 0.01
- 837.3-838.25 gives -0.01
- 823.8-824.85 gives 0.02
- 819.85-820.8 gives 0.01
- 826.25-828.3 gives 0.00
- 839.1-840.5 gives 0.01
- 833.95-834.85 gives 0.02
